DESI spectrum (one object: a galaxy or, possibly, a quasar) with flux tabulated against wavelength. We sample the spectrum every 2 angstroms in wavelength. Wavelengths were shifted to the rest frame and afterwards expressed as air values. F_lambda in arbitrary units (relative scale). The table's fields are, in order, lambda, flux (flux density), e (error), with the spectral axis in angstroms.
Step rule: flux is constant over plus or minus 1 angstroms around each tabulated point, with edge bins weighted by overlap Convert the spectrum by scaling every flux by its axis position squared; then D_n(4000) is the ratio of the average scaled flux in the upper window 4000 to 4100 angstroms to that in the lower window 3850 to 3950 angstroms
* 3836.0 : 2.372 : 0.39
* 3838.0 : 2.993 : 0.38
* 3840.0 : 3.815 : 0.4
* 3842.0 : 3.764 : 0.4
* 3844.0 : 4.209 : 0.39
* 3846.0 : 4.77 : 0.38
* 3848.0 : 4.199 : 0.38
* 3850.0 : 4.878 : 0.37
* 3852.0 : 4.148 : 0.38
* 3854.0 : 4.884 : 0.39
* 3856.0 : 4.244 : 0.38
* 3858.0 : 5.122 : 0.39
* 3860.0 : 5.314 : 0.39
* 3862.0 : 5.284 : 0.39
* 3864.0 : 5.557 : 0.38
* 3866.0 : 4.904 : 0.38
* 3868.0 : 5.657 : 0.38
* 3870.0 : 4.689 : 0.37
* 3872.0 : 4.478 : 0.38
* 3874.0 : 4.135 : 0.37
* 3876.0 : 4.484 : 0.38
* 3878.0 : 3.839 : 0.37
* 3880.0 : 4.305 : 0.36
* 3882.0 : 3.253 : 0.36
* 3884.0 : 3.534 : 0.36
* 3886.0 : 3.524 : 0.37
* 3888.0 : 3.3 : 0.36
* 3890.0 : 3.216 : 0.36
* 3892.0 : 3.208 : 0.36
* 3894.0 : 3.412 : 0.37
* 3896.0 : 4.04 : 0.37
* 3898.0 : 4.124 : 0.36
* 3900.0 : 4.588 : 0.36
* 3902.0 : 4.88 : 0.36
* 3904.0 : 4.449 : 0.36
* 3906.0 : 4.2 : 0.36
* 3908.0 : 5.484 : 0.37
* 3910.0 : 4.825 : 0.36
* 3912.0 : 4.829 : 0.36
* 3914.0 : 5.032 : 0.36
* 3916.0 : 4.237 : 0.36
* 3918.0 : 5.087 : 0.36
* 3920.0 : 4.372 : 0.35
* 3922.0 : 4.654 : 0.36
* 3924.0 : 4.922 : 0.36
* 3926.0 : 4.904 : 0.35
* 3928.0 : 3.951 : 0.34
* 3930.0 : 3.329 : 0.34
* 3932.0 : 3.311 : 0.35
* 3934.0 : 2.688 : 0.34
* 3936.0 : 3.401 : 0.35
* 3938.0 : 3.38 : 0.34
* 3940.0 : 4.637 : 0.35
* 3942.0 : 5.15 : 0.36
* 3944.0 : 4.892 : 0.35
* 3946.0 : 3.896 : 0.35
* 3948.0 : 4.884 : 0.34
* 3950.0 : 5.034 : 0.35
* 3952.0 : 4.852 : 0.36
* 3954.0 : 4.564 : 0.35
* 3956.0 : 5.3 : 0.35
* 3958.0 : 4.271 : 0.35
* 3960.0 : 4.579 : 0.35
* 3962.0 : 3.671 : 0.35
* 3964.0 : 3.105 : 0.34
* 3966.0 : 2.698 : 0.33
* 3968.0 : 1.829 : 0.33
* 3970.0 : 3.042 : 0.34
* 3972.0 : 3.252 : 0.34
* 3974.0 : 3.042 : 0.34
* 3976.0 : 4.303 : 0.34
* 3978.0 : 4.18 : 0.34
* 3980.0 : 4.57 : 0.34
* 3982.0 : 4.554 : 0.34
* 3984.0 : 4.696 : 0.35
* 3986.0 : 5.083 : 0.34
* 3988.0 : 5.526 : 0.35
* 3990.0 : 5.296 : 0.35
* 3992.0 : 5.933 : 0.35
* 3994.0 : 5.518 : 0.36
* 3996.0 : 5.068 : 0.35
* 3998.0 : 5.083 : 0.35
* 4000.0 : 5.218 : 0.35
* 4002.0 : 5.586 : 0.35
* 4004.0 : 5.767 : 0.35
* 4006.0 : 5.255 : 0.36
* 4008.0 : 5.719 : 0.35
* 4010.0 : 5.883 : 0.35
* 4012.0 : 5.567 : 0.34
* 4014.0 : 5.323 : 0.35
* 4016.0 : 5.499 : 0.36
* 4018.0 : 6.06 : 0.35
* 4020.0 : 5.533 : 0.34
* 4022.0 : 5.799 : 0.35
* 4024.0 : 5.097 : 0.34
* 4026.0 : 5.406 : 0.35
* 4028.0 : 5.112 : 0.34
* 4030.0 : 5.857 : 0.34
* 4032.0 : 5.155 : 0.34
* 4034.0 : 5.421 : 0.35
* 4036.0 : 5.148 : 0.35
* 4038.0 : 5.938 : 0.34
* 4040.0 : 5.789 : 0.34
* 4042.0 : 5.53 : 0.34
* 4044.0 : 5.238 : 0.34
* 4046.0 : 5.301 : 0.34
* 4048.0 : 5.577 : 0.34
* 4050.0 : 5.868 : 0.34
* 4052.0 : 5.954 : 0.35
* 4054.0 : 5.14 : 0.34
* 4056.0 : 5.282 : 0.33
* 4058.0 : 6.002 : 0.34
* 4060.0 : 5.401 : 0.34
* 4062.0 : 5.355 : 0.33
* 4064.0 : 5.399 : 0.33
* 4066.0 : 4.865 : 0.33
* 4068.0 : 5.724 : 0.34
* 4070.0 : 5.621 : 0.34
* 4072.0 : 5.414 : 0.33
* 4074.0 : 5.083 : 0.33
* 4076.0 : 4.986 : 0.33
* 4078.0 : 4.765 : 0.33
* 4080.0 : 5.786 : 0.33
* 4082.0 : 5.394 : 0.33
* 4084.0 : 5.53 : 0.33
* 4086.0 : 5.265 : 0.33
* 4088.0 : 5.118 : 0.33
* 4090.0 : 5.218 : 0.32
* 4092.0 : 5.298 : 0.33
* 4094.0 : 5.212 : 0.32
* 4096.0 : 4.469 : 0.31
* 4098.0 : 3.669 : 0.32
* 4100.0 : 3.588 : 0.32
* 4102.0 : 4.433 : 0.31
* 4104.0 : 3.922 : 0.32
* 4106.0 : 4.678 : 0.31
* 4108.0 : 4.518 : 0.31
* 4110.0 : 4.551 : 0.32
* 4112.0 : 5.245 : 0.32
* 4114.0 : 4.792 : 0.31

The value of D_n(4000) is 1.3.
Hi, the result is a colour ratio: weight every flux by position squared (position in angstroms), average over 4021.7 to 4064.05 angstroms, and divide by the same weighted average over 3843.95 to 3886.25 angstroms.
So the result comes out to 1.32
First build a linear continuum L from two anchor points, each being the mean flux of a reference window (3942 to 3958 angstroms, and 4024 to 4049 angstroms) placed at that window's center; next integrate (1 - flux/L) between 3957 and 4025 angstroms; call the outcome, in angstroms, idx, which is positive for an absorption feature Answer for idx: 4.7 angstroms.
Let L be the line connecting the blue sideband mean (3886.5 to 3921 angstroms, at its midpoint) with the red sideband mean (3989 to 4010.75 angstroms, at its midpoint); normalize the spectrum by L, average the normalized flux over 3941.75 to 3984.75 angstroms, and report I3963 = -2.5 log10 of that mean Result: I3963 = 0.22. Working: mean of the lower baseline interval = 4.3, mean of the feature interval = 4.09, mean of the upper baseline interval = 5.48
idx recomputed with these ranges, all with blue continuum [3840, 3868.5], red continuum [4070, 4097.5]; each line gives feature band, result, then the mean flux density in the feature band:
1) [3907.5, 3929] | 0.53 angstroms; 4.74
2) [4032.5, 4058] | -2.10 angstroms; 5.53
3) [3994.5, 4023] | -2.77 angstroms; 5.53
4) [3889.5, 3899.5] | 2.38 angstroms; 3.67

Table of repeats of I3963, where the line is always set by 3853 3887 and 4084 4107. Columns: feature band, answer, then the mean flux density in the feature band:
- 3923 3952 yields 0.10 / 4.19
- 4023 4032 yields -0.16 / 5.34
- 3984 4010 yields -0.17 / 5.41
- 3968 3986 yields 0.18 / 3.9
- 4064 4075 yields -0.15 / 5.35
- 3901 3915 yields -0.06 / 4.81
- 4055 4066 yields -0.17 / 5.43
